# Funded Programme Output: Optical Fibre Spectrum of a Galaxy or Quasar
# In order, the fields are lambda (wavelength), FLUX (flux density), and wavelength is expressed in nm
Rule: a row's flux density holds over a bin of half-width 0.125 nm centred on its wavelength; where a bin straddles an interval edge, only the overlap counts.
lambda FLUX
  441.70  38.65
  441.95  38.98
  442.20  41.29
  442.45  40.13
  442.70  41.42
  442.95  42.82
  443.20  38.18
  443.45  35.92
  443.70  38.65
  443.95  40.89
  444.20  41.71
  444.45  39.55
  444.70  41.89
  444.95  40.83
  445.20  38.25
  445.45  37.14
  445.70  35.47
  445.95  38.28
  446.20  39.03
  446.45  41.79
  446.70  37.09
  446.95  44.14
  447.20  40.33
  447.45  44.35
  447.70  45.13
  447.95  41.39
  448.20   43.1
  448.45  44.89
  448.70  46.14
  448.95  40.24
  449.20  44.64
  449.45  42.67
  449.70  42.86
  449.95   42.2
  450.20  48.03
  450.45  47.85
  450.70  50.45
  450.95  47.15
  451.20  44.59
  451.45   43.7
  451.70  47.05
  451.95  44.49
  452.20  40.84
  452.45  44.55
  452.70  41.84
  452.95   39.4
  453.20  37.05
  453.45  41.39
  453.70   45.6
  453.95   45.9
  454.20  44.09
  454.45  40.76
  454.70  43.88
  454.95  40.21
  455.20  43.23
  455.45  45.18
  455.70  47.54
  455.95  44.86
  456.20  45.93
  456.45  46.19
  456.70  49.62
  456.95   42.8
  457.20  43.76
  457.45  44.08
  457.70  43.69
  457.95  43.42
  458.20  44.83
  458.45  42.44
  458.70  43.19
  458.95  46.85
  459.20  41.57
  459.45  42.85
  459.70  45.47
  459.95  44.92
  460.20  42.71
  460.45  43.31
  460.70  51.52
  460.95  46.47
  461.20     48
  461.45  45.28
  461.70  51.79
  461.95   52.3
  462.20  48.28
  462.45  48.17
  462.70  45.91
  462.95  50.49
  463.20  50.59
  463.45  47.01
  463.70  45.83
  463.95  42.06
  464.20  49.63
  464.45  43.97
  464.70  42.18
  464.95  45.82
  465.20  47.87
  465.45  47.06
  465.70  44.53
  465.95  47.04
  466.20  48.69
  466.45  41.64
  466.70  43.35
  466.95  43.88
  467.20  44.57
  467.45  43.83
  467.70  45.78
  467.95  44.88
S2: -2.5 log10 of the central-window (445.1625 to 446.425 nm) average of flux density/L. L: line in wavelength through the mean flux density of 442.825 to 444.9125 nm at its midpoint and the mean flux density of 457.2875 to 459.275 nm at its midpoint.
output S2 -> 0.07 mag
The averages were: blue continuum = 40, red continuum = 43.8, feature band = 37.9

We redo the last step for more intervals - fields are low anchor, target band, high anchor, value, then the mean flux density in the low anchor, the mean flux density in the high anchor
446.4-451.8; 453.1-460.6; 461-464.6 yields 0.05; 44.1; 47.7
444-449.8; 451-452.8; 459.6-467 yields -0.03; 41.3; 46.6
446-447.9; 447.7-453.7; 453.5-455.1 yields -0.04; 41.5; 43.3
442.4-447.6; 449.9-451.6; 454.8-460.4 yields -0.11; 39.9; 44.3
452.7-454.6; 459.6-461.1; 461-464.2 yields 0.02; 42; 48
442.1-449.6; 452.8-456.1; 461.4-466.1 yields 0.02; 40.9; 47.2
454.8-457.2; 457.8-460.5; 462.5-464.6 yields 0.05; 45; 46.9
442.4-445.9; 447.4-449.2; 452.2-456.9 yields -0.06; 39.4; 43.6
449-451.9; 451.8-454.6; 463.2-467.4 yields 0.07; 45.4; 45.5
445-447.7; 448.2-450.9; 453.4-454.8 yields -0.09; 39.9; 43.7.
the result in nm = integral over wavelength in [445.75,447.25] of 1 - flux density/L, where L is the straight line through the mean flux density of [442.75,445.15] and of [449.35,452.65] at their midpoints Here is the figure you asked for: 0.07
